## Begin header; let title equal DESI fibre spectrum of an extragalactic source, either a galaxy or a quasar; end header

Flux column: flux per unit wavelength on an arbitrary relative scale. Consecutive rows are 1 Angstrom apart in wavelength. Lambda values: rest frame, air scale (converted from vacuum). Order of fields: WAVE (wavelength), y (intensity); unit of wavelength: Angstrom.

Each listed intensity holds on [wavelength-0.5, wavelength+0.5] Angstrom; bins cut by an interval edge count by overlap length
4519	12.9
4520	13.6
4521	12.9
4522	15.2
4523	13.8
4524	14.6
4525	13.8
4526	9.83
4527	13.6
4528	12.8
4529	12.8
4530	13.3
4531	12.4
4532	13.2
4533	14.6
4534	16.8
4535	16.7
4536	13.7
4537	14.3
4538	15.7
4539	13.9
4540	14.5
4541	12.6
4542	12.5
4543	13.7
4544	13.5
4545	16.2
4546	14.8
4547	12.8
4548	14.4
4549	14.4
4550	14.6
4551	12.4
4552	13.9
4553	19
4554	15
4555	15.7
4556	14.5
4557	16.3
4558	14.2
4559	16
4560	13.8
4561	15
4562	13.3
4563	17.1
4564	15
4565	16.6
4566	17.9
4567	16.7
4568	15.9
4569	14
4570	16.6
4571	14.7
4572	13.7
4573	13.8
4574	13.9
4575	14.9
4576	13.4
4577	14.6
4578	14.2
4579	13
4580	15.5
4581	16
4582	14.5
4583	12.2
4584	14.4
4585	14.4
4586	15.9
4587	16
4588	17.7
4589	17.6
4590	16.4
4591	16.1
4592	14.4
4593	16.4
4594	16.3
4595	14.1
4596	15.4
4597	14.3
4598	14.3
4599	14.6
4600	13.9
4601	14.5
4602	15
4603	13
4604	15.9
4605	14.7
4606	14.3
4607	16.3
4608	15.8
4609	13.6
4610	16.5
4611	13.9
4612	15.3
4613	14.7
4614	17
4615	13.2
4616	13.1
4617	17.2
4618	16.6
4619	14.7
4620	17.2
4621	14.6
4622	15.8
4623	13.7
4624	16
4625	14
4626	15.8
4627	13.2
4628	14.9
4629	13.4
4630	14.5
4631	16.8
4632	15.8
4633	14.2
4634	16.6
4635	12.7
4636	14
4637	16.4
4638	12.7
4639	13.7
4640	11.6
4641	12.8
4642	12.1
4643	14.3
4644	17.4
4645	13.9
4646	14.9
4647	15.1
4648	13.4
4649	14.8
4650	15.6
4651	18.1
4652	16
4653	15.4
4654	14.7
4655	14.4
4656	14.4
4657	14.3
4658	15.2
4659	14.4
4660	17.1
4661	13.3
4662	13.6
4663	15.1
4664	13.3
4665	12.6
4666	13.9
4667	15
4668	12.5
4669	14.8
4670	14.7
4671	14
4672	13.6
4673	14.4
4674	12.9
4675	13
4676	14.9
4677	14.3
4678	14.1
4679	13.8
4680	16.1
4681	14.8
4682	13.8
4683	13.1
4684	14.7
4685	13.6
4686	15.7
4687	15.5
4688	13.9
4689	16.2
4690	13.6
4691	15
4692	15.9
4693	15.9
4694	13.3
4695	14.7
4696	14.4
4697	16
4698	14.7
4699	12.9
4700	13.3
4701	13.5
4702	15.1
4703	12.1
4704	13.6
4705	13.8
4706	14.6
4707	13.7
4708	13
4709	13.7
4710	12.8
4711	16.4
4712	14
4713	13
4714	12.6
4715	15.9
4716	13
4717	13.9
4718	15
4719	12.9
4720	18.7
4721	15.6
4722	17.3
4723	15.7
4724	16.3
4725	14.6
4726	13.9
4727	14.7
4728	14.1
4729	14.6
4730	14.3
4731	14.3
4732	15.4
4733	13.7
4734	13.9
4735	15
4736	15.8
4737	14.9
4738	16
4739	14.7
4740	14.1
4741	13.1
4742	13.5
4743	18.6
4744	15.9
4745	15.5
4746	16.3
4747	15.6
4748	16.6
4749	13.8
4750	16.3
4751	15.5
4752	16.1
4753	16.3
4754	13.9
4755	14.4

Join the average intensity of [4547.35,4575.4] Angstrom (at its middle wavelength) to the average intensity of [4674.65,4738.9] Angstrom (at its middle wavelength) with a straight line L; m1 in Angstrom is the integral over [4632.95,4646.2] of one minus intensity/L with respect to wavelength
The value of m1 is 0.6 Angstrom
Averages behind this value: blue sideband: 15.1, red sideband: 14.5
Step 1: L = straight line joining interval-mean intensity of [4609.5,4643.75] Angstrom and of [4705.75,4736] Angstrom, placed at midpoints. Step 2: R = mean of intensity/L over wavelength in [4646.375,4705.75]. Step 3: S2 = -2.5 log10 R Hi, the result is 0.014 mag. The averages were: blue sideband 14.7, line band 14.4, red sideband 14.6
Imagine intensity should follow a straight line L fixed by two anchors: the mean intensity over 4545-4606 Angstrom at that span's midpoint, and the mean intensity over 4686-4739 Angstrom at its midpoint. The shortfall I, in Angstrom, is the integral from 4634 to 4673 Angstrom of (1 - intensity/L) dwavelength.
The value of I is 0.9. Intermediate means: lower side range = 15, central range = 14.4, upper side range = 14.6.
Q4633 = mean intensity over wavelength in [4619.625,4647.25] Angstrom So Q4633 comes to 14.6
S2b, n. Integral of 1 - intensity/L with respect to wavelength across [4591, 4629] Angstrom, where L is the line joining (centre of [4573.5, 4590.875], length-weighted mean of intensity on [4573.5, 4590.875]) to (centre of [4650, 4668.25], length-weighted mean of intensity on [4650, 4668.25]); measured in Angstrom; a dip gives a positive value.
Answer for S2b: -0.2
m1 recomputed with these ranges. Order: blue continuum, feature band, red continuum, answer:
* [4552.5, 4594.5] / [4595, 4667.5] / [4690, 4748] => 1.54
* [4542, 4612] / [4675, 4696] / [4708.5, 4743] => 0.23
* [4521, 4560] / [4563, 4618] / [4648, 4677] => -2.90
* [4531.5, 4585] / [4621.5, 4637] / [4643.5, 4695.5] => -0.18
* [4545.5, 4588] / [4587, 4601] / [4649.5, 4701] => -0.63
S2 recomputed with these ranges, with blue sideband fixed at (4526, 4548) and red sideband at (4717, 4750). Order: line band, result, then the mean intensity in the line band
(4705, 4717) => 0.084 mag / 13.9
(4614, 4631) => -0.039 mag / 15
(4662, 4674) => 0.061 mag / 13.9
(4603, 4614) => -0.053 mag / 15.1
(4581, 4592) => -0.092 mag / 15.5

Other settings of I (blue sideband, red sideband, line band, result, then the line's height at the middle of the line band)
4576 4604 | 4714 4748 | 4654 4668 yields 0.7 Angstrom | 15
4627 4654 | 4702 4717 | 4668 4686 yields 0.0 Angstrom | 14.2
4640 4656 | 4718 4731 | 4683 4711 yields 1.4 Angstrom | 15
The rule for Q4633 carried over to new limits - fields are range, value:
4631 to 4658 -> 14.6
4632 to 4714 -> 14.3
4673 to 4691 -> 14.4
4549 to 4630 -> 15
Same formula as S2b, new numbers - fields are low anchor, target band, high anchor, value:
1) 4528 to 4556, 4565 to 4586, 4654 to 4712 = -0.7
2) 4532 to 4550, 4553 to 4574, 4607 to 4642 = -1.2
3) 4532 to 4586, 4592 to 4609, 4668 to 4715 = -0.3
